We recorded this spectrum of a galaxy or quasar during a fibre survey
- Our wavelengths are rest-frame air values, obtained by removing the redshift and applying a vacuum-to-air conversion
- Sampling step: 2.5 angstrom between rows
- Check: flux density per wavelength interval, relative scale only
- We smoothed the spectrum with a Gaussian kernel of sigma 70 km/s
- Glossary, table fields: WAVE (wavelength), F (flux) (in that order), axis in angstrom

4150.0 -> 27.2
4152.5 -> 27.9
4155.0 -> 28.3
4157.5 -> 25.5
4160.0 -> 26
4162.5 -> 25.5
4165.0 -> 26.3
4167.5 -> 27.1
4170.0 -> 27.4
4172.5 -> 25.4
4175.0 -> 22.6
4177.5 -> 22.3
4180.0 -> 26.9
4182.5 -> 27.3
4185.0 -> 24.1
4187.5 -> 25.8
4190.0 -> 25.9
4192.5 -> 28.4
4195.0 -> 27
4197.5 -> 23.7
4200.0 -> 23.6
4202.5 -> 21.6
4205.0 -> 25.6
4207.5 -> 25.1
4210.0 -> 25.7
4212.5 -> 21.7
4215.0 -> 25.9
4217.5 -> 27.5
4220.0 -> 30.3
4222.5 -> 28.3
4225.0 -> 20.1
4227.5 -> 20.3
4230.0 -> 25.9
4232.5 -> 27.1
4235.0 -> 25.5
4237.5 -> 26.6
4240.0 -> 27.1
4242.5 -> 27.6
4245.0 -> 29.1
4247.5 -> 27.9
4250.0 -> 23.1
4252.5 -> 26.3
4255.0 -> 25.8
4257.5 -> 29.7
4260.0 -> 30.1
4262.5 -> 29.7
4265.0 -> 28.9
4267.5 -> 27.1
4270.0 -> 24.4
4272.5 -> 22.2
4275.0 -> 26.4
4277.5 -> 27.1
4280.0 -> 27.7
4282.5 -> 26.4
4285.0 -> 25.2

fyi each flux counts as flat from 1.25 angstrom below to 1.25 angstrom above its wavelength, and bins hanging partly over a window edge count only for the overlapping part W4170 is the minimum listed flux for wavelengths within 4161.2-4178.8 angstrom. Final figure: 22.3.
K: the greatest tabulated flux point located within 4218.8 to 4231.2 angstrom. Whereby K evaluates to 30.3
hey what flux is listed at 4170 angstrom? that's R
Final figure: 27.4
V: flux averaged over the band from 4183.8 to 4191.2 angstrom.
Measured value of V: 25.3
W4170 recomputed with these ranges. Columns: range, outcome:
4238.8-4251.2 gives 23.1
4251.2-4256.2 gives 25.8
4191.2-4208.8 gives 21.6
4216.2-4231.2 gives 20.1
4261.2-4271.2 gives 24.4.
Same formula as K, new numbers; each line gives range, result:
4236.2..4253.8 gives 29.1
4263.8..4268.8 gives 28.9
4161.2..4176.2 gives 27.4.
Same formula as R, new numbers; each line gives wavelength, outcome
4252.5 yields 26.3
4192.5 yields 28.4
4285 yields 25.2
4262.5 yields 29.7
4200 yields 23.6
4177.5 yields 22.3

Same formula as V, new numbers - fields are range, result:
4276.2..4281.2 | 27.4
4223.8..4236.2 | 23.8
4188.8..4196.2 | 27.1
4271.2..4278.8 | 25.2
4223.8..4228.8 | 20.3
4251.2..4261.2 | 27.9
